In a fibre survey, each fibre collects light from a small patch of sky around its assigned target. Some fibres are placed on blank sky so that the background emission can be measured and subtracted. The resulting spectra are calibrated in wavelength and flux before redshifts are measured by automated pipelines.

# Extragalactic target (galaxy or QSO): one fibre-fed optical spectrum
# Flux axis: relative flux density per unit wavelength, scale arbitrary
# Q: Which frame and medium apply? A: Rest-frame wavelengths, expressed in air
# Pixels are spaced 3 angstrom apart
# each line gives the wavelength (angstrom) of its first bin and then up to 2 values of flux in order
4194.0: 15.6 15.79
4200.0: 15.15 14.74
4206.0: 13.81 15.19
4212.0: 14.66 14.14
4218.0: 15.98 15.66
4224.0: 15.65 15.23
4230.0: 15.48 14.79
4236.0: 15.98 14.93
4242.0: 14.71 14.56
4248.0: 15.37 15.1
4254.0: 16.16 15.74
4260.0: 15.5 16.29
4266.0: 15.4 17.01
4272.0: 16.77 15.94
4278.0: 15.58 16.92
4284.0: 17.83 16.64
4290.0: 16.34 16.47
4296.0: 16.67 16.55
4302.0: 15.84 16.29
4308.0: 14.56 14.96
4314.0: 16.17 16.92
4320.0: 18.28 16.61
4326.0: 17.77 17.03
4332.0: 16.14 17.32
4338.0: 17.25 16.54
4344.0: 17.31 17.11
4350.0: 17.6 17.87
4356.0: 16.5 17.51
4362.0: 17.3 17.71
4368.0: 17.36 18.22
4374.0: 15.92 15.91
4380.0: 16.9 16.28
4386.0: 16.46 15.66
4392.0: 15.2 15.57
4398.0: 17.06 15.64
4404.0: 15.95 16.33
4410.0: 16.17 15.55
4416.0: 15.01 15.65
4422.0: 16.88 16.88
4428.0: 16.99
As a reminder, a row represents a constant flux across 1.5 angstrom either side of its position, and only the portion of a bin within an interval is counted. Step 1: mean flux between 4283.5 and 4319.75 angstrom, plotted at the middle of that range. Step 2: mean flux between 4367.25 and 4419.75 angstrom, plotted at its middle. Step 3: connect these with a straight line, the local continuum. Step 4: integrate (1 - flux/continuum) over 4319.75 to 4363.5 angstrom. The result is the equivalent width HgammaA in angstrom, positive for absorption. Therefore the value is -2.6 angstrom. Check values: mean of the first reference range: 16.3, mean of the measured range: 17.2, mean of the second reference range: 16.1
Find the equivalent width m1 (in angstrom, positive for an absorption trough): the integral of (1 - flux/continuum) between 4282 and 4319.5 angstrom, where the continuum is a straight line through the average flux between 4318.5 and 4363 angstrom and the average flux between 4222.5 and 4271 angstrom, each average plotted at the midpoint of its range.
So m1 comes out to 0.3 angstrom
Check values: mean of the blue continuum 15.5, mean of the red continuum 17.2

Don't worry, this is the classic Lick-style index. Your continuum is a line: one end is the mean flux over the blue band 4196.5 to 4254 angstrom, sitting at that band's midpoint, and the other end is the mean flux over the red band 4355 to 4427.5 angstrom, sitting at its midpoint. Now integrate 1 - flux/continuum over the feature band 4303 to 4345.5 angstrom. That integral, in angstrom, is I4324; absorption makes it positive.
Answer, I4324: -2.0 angstrom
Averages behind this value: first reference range 15.1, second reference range 16.4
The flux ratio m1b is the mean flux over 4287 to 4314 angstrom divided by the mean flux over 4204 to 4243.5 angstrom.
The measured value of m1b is 1.06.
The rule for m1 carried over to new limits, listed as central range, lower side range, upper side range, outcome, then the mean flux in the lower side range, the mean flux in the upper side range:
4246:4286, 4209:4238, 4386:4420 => -1.8 angstrom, 15.3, 15.8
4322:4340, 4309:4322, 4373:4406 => -0.7 angstrom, 16.5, 16.1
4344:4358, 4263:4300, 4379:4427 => -0.9 angstrom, 16.5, 16.1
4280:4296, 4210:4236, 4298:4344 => -0.7 angstrom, 15.2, 16.6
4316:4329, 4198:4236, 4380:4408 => -1.4 angstrom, 15.1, 16.1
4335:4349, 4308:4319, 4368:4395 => -0.9 angstrom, 15.9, 16.3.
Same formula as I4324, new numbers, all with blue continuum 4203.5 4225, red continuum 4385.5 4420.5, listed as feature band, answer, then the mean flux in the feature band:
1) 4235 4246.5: 0.08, 15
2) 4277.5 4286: -0.90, 16.9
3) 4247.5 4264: -0.57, 15.7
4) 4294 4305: -0.70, 16.4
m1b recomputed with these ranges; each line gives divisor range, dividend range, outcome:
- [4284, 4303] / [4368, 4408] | 0.98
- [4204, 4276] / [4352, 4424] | 1.07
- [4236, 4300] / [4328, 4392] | 1.06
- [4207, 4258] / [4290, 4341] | 1.09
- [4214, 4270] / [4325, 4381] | 1.11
